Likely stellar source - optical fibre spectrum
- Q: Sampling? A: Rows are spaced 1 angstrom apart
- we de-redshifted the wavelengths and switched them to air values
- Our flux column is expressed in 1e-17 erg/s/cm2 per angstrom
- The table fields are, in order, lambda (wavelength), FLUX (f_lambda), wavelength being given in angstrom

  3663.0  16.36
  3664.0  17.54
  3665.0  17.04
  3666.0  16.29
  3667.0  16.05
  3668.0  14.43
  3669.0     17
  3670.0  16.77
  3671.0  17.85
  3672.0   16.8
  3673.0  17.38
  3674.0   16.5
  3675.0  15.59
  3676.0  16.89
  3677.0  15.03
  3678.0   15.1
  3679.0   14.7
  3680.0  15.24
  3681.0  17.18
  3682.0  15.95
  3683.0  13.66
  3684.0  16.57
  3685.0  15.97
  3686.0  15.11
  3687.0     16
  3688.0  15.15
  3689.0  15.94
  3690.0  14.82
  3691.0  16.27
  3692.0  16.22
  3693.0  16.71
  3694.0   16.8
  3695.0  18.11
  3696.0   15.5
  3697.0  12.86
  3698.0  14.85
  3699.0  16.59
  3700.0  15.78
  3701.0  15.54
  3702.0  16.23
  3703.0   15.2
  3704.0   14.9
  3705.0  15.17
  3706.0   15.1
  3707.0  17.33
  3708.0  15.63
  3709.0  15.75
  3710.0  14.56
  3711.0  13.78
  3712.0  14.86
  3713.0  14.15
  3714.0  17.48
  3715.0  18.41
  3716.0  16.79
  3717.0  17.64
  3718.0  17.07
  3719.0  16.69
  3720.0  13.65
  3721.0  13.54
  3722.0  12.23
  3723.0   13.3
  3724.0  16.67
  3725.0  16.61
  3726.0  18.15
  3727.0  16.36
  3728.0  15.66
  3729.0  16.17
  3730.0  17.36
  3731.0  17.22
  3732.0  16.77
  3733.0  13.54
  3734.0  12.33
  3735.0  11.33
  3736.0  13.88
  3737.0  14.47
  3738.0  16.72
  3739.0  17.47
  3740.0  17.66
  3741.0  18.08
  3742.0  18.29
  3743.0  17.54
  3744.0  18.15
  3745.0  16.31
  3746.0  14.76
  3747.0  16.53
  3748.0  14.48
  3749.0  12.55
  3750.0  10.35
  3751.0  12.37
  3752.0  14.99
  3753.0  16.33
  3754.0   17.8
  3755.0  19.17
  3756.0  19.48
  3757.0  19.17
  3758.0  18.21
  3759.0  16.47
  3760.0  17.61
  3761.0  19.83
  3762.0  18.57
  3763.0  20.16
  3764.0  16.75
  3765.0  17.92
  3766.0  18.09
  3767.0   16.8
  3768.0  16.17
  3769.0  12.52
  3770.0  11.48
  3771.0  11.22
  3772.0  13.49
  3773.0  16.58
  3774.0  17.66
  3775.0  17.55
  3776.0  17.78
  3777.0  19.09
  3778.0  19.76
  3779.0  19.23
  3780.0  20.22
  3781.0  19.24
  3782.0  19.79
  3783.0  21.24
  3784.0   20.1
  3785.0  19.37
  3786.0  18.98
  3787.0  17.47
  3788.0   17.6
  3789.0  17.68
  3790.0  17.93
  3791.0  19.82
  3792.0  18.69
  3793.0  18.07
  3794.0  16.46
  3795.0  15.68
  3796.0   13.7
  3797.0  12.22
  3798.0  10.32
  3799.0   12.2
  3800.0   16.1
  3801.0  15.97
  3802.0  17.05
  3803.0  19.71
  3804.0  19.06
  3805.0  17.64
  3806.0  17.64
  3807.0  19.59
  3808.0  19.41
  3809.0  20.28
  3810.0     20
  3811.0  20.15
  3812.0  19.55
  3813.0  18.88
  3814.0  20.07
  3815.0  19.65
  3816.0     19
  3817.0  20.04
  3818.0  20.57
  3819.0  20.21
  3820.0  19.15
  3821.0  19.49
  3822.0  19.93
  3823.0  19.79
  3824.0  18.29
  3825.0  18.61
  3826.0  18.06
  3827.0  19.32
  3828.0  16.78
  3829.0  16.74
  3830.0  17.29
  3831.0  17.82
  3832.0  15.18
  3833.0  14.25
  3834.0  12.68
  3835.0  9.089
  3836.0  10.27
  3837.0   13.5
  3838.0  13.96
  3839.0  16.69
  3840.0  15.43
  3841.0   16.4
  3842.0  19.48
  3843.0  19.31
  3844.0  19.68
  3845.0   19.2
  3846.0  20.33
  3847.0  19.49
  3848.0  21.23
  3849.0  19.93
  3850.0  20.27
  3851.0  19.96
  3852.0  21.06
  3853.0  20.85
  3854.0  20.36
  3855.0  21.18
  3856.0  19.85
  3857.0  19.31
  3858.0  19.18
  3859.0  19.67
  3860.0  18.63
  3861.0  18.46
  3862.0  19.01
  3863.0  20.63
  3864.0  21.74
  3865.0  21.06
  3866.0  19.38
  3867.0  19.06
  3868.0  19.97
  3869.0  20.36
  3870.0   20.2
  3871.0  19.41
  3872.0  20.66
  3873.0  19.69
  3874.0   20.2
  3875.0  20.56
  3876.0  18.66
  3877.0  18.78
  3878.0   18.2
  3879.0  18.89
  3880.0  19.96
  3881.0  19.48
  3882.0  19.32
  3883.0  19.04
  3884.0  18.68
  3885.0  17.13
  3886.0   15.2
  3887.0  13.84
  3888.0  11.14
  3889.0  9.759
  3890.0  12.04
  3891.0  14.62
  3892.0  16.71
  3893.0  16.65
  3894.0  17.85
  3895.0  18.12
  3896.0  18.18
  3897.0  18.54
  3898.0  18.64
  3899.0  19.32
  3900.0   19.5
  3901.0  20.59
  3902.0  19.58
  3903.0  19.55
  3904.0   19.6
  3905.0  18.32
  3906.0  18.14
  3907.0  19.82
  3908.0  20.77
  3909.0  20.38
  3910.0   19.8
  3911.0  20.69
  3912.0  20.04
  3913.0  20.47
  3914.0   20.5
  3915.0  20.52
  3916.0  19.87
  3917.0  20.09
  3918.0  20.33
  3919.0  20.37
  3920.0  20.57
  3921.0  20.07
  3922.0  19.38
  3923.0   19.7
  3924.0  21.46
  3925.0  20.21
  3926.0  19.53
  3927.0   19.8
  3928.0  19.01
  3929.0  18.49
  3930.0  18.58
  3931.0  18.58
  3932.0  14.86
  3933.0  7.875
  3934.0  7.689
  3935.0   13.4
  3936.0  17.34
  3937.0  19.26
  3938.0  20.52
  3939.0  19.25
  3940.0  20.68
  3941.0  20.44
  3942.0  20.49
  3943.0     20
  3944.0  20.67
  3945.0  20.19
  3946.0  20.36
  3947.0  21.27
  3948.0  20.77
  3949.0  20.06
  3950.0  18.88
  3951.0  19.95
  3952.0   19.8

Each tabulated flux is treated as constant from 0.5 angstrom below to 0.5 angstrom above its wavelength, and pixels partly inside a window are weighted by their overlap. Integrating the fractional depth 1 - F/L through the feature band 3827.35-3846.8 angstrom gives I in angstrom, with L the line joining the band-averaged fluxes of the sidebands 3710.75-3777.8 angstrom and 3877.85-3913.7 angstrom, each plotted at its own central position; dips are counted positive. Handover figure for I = 1.36 angstrom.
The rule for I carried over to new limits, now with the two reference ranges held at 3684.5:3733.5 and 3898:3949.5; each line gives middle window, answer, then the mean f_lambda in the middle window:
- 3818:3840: 1.3 angstrom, 16.6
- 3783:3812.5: -0.7 angstrom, 17.6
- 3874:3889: 0.7 angstrom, 17.6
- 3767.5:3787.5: -0.7 angstrom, 17.4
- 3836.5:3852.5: -0.5 angstrom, 18.5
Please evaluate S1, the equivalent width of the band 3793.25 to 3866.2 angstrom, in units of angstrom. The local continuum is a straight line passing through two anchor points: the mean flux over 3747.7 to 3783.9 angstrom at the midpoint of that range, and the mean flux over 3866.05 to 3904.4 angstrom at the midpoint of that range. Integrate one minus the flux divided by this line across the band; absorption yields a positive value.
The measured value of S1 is -1.9 angstrom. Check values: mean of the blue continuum 17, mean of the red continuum 18.1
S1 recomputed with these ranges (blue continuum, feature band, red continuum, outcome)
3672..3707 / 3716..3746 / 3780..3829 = 1.4 angstrom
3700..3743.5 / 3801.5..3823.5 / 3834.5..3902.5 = -2.6 angstrom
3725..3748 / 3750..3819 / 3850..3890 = -2.0 angstrom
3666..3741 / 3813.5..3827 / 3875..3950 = -1.7 angstrom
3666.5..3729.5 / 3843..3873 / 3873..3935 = -3.9 angstrom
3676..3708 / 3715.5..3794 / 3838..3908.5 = 0.1 angstrom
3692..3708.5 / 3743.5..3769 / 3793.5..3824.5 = 0.4 angstrom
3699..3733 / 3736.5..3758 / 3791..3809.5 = -0.3 angstrom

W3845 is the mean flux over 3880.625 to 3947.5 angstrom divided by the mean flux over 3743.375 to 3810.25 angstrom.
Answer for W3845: 1.1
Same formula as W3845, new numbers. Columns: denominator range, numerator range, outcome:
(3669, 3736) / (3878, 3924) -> 1.18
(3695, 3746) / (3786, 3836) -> 1.11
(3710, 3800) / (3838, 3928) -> 1.16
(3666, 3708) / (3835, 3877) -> 1.20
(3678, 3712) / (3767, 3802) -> 1.08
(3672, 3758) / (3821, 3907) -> 1.15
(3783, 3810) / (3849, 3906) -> 1.08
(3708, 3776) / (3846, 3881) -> 1.24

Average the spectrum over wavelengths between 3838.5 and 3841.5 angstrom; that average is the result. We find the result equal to 16.2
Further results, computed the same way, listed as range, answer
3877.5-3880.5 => 19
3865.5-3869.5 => 19.7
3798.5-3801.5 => 14.8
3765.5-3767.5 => 17.4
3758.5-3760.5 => 17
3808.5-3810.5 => 20.1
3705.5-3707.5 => 16.2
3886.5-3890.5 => 11.7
